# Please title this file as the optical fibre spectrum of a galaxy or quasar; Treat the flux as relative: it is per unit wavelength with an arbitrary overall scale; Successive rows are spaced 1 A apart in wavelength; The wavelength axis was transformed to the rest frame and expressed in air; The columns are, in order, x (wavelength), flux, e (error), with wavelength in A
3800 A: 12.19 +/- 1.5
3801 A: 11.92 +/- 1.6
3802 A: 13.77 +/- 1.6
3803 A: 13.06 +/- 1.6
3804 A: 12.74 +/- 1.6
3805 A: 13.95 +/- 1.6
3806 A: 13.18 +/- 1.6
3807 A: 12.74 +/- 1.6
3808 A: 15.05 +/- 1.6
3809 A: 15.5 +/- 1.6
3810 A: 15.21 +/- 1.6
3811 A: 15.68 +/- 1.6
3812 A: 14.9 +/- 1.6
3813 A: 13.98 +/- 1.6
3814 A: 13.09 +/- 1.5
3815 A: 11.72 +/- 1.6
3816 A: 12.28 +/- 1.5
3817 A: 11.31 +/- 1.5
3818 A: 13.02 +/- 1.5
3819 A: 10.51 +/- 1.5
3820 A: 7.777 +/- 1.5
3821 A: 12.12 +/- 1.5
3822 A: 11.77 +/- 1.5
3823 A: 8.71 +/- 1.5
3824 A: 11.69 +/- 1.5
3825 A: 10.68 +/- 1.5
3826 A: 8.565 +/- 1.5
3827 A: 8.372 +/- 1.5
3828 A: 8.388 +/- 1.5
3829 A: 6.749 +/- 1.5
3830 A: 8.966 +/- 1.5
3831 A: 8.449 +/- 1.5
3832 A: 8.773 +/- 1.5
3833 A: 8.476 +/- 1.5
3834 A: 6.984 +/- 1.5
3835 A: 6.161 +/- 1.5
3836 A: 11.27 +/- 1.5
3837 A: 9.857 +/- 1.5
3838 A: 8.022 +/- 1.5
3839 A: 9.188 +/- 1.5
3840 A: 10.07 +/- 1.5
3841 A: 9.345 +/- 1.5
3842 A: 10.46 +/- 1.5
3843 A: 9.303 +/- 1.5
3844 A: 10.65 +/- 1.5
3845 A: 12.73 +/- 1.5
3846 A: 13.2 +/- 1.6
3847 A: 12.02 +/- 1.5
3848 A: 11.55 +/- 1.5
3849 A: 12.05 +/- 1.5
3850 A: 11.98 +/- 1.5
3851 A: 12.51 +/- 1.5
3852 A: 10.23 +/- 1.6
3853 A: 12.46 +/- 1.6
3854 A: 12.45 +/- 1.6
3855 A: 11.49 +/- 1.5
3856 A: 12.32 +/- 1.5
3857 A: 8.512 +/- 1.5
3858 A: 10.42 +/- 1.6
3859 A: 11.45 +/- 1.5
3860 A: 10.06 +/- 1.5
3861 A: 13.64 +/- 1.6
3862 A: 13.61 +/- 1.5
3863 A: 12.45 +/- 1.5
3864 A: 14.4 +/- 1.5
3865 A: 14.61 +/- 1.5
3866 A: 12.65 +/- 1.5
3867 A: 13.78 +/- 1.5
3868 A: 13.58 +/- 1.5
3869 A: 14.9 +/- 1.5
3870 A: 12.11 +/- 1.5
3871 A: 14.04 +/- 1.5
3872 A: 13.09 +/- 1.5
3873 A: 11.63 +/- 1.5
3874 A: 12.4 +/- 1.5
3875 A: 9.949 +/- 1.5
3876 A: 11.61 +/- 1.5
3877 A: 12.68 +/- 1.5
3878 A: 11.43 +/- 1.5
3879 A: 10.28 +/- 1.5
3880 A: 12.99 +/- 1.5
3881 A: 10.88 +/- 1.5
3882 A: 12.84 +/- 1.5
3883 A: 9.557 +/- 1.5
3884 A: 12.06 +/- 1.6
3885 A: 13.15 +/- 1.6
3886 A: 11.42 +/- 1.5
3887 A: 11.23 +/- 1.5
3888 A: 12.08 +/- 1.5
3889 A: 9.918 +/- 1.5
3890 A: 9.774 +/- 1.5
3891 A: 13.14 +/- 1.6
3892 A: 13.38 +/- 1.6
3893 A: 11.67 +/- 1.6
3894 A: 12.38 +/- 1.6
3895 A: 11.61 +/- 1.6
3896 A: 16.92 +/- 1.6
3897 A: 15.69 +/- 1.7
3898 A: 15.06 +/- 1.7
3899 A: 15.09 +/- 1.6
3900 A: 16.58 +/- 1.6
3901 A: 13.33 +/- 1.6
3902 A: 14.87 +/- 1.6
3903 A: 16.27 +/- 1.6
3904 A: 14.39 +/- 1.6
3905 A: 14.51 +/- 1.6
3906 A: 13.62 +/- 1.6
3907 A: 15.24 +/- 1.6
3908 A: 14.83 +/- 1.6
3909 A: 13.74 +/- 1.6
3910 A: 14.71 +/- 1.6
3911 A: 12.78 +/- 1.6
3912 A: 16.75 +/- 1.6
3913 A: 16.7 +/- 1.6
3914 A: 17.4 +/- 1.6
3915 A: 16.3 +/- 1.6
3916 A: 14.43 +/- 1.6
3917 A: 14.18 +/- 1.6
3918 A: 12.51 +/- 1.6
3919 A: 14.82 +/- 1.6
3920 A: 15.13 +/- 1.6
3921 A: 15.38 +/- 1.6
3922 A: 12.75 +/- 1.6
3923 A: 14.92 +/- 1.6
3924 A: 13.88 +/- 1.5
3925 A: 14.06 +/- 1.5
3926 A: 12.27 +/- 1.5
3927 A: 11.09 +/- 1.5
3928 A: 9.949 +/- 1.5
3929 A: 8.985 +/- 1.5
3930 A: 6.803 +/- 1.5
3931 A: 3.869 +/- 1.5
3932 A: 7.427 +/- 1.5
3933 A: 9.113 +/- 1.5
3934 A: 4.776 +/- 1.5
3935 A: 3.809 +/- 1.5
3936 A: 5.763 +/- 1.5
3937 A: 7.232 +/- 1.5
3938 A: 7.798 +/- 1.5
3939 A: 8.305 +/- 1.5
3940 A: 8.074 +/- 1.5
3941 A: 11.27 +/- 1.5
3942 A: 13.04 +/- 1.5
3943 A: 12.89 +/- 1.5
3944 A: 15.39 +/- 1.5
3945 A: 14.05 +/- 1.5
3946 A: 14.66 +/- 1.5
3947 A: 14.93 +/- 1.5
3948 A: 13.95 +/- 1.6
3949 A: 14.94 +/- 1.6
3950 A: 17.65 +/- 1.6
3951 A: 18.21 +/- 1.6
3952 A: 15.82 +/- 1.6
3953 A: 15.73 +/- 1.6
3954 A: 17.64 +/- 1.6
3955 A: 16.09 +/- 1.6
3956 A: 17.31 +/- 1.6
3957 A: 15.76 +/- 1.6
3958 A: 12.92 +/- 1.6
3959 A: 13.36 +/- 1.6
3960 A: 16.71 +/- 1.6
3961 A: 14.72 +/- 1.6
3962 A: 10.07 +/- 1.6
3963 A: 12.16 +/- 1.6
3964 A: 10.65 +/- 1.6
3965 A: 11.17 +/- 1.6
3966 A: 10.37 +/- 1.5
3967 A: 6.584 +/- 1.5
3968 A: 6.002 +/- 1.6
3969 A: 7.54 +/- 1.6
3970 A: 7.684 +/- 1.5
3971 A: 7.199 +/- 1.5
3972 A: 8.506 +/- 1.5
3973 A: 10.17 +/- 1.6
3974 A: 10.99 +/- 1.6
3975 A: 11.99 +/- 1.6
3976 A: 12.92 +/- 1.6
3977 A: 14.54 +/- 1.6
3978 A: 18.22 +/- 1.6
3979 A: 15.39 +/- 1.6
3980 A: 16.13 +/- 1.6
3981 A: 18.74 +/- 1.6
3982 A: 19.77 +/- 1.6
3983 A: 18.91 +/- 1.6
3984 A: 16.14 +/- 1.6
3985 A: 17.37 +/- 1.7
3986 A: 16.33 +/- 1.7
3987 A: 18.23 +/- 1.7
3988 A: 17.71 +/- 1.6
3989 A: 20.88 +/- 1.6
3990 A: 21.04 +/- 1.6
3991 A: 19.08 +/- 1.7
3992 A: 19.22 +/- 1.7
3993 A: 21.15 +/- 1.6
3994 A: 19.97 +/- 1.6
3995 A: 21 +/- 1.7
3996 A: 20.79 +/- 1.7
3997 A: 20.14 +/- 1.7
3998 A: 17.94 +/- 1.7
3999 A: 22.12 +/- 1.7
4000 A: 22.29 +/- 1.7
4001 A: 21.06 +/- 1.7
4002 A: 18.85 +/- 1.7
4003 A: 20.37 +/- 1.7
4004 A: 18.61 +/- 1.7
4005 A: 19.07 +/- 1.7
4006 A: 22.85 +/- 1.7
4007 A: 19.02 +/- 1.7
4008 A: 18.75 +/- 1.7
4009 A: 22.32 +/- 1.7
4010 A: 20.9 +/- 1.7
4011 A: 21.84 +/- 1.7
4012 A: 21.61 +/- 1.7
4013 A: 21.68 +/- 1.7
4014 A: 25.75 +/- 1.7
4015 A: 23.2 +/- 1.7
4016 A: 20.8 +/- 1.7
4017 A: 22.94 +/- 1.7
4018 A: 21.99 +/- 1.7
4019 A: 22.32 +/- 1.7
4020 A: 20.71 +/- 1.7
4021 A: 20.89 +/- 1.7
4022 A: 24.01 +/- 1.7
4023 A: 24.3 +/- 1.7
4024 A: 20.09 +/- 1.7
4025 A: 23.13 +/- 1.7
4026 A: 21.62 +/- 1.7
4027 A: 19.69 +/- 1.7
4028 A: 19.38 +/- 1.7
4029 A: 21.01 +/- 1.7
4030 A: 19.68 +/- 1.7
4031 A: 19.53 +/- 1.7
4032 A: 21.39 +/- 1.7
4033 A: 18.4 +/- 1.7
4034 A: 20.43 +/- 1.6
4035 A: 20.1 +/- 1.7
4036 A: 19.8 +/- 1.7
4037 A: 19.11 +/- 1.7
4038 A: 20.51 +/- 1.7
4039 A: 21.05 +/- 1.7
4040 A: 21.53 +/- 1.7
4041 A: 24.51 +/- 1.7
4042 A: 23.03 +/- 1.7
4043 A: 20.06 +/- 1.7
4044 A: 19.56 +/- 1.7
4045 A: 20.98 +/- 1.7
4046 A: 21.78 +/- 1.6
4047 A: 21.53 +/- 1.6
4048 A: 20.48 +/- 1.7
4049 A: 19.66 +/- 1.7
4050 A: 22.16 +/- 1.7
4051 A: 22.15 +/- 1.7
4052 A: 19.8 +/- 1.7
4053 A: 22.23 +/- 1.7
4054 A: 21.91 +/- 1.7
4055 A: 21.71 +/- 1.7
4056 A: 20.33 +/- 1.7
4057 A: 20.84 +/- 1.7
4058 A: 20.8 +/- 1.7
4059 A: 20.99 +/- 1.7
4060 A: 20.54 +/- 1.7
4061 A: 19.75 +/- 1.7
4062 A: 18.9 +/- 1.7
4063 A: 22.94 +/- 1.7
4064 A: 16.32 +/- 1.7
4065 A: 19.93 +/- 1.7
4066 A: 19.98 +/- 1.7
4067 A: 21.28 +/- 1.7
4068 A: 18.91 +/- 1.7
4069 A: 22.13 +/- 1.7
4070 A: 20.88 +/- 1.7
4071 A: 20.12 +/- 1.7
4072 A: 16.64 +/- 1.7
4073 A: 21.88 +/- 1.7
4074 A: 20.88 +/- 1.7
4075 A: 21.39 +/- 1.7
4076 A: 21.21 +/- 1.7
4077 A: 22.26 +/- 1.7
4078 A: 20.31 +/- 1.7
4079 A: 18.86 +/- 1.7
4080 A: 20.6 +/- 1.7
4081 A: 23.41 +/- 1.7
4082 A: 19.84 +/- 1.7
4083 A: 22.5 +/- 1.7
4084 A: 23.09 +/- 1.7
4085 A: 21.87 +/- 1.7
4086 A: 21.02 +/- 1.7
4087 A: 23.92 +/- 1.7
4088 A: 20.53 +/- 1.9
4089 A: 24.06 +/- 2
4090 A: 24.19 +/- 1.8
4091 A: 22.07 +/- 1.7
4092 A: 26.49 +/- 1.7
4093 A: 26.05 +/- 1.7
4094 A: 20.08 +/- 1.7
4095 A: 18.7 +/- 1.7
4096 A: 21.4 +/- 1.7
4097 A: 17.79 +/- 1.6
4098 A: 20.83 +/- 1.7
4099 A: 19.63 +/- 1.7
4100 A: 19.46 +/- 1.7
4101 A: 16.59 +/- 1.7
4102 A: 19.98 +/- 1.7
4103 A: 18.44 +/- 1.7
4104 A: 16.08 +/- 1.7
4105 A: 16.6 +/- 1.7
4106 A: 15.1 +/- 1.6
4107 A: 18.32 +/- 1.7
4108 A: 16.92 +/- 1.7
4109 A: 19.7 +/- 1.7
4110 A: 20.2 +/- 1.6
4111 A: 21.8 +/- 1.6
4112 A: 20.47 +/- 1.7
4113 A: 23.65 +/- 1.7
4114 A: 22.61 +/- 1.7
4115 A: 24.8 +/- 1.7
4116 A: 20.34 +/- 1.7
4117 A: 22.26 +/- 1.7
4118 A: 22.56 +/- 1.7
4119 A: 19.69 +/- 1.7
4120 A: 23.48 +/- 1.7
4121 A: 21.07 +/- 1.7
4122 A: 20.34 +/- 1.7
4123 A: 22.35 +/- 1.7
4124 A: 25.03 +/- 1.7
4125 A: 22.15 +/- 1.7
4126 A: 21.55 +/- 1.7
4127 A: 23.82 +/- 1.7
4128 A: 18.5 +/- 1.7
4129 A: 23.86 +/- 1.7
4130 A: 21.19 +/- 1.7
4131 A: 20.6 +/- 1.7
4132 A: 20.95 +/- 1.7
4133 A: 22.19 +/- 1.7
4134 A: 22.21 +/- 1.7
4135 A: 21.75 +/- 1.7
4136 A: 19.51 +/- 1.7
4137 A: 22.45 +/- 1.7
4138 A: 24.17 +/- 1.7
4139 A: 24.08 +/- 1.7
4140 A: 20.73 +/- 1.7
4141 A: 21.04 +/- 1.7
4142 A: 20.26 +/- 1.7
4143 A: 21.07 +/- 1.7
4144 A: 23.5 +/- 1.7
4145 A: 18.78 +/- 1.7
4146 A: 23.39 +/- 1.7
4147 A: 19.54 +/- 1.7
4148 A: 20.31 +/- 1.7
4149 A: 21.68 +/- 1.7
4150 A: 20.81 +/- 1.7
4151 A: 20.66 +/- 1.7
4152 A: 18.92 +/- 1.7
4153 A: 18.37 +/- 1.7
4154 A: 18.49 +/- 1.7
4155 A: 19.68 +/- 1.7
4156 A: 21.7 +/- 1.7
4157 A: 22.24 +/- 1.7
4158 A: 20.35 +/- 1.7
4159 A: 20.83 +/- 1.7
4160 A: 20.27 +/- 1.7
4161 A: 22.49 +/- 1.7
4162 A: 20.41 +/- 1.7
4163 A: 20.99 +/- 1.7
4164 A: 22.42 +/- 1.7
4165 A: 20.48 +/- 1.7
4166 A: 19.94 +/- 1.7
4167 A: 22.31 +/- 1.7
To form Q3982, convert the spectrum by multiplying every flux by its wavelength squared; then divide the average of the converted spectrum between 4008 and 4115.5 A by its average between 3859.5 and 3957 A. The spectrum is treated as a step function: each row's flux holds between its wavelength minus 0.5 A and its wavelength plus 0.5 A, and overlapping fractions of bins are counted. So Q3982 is 1.8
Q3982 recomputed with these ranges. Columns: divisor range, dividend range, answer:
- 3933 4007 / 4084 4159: 1.53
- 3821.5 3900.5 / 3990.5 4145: 2.03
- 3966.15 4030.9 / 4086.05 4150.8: 1.22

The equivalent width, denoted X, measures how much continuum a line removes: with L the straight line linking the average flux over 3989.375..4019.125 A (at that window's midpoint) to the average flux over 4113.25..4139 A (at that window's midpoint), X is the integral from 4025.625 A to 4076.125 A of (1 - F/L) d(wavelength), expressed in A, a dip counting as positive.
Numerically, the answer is 1.77 A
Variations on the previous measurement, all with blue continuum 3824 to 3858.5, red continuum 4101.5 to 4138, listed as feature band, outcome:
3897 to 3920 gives -4.02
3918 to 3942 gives 6.18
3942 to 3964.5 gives -0.49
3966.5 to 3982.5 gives 3.47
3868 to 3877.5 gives -1.03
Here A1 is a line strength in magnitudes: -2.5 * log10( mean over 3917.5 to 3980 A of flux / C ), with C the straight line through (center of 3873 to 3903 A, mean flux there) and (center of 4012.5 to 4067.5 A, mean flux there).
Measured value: 0.32 mag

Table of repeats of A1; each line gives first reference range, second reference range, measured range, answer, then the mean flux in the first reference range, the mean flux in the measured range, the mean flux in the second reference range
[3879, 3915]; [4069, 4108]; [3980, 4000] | -0.14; 13.6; 19.3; 20.6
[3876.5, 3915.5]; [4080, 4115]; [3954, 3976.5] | 0.35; 13.5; 11.5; 20.7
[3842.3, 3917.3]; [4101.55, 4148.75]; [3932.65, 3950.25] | 0.35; 12.9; 10.9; 21.1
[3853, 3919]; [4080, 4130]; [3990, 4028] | -0.20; 13.1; 21.1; 21.1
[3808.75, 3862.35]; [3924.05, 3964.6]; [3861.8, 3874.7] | -0.18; 10.9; 13.3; 12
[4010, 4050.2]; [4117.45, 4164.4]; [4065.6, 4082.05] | 0.03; 21.3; 20.6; 21.3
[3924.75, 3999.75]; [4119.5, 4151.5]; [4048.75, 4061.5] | -0.17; 13.6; 21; 21.7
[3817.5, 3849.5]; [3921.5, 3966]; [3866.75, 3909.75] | -0.19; 9.87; 13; 12.1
